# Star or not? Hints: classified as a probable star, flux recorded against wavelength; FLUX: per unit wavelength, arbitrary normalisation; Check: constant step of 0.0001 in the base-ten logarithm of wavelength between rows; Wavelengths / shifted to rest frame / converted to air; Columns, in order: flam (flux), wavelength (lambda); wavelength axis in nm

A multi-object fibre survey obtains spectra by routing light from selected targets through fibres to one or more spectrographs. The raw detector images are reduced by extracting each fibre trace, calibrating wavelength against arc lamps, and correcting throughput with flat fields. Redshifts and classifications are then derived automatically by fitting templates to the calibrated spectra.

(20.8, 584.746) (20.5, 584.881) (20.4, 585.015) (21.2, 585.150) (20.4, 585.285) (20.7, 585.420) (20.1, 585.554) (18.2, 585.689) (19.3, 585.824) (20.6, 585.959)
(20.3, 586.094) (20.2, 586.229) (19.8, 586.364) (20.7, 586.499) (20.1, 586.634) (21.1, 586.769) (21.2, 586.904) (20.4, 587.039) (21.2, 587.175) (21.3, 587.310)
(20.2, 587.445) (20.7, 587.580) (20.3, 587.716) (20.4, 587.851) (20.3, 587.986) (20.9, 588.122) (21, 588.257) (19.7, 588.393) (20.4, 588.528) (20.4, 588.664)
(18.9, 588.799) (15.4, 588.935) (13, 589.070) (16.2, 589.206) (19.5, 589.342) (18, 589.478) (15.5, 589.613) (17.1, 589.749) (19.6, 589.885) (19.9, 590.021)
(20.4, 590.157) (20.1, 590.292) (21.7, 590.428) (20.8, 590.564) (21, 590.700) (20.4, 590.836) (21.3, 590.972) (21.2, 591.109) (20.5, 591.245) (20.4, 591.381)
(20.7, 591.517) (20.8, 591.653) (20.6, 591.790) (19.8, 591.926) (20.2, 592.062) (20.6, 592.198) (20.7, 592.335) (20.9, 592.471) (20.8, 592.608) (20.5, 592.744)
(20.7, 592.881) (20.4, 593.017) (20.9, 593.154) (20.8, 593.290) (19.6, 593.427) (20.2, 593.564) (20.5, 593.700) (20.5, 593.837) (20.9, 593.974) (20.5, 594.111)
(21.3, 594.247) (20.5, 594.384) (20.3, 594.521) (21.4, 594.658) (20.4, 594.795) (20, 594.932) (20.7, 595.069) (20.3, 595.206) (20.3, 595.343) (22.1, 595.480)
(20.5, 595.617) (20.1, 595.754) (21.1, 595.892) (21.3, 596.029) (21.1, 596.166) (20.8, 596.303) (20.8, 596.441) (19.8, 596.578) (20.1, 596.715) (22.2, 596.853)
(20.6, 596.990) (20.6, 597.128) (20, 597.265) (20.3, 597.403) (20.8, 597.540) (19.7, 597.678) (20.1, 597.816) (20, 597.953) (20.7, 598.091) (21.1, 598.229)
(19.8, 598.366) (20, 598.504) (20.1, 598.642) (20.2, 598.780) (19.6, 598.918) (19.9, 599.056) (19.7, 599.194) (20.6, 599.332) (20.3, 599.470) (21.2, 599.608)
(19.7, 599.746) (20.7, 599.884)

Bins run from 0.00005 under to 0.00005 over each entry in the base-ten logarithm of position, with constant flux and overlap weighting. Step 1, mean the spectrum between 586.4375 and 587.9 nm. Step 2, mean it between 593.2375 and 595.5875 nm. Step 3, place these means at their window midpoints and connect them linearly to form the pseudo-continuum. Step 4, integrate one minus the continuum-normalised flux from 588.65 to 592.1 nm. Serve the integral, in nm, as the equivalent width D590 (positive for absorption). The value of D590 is 0.22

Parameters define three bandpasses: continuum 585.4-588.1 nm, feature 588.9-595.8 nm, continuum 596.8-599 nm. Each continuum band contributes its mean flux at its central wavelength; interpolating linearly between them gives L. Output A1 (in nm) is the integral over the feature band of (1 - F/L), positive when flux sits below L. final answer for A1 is 0.11 nm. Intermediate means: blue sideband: 20.4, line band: 20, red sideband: 20.3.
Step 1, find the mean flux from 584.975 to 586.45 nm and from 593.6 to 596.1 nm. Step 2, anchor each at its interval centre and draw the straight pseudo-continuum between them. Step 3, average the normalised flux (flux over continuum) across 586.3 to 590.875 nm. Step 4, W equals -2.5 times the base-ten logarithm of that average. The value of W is 0.036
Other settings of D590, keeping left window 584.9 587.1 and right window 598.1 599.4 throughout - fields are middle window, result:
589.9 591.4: -0.03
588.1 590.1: 0.19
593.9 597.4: -0.09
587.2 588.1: -0.01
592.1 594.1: -0.04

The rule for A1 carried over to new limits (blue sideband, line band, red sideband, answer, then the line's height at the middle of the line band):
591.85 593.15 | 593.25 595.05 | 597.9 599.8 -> -0.007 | 20.4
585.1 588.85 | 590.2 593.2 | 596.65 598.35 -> -0.038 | 20.4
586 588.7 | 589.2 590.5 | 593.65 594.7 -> 0.105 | 20.6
